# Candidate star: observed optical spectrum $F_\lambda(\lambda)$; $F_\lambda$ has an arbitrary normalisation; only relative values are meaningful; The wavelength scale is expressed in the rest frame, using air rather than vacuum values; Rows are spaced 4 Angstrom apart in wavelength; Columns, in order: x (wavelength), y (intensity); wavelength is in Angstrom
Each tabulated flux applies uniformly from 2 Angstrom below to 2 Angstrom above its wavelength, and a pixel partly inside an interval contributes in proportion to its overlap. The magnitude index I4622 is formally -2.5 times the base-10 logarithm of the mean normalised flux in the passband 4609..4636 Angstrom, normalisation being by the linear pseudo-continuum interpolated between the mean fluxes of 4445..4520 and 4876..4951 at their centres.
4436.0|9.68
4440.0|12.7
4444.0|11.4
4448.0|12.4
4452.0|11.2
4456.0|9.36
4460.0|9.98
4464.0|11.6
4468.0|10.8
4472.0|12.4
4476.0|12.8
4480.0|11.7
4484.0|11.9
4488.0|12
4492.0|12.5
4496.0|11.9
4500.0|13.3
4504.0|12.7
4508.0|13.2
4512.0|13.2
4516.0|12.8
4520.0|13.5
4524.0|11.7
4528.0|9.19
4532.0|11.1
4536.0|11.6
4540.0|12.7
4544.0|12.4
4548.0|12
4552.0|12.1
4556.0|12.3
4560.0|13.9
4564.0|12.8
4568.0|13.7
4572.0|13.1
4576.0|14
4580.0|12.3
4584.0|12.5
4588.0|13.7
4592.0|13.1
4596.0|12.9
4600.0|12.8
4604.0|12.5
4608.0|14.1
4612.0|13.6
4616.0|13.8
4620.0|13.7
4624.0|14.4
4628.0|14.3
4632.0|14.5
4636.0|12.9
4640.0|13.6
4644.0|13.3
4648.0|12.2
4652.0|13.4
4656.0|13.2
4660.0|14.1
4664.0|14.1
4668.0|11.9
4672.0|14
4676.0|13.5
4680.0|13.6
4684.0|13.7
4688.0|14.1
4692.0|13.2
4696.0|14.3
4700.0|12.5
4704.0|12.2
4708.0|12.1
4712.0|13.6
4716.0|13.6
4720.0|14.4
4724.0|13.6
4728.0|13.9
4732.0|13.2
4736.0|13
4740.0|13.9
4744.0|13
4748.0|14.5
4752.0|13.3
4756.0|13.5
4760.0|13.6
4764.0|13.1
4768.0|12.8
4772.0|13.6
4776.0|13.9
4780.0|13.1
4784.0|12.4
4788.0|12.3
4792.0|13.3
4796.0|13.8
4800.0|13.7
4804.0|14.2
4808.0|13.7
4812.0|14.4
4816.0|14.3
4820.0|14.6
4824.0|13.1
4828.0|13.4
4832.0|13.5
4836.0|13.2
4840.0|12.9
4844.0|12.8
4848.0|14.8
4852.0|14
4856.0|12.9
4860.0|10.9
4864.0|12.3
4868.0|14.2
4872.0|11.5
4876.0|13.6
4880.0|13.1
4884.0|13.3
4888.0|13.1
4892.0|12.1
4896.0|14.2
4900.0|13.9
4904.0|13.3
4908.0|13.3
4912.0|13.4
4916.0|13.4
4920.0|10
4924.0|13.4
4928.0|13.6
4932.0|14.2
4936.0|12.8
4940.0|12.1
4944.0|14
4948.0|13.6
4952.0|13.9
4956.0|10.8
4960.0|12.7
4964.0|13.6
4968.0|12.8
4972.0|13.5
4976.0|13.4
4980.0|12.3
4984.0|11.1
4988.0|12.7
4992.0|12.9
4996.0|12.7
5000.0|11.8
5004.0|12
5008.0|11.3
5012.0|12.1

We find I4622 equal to -0.13 mag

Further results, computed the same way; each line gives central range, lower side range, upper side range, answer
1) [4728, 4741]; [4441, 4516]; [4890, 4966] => -0.07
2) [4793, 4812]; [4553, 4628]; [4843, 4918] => -0.05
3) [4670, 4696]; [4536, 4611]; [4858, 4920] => -0.07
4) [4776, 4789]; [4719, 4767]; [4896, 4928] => 0.05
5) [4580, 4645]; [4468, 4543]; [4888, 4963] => -0.09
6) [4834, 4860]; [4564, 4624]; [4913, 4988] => -0.02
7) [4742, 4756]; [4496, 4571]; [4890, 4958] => -0.07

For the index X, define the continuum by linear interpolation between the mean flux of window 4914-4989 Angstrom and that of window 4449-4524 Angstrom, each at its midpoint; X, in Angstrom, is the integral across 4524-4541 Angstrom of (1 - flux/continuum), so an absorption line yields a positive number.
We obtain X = 1.40 Angstrom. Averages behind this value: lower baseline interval 12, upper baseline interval 12.8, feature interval 11.1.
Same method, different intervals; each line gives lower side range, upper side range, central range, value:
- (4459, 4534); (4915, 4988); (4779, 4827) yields -3.8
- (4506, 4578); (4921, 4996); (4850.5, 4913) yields -1.0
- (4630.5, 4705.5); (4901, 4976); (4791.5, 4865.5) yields -1.6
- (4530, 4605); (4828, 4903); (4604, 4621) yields -1.2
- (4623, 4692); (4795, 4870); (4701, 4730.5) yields 0.5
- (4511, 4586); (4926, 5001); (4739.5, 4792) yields -2.5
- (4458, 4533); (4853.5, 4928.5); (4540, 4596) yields -3.3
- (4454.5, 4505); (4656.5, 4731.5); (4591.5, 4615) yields -0.8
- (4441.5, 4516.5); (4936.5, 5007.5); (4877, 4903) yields -1.5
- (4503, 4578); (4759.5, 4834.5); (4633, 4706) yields -1.8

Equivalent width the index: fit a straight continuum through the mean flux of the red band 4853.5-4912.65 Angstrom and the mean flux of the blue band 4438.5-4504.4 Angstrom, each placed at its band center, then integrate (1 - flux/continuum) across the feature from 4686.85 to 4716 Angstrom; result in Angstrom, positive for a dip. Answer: -1.6 Angstrom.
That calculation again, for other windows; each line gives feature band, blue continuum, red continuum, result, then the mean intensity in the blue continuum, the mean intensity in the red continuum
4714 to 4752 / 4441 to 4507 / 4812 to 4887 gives -2.51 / 11.8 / 13.3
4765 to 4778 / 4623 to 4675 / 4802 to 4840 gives 0.28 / 13.5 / 13.8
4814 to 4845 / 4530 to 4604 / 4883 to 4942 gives -1.22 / 12.7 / 13.1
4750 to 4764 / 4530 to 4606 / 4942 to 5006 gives -0.76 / 12.7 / 12.7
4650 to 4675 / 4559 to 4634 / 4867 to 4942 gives -0.16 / 13.5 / 13.1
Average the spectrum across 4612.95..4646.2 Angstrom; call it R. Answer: 13.8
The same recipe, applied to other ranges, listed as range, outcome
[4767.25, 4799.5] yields 13.2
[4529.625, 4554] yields 11.9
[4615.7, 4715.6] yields 13.4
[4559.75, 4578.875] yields 13.4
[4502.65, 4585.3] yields 12.5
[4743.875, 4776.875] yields 13.5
